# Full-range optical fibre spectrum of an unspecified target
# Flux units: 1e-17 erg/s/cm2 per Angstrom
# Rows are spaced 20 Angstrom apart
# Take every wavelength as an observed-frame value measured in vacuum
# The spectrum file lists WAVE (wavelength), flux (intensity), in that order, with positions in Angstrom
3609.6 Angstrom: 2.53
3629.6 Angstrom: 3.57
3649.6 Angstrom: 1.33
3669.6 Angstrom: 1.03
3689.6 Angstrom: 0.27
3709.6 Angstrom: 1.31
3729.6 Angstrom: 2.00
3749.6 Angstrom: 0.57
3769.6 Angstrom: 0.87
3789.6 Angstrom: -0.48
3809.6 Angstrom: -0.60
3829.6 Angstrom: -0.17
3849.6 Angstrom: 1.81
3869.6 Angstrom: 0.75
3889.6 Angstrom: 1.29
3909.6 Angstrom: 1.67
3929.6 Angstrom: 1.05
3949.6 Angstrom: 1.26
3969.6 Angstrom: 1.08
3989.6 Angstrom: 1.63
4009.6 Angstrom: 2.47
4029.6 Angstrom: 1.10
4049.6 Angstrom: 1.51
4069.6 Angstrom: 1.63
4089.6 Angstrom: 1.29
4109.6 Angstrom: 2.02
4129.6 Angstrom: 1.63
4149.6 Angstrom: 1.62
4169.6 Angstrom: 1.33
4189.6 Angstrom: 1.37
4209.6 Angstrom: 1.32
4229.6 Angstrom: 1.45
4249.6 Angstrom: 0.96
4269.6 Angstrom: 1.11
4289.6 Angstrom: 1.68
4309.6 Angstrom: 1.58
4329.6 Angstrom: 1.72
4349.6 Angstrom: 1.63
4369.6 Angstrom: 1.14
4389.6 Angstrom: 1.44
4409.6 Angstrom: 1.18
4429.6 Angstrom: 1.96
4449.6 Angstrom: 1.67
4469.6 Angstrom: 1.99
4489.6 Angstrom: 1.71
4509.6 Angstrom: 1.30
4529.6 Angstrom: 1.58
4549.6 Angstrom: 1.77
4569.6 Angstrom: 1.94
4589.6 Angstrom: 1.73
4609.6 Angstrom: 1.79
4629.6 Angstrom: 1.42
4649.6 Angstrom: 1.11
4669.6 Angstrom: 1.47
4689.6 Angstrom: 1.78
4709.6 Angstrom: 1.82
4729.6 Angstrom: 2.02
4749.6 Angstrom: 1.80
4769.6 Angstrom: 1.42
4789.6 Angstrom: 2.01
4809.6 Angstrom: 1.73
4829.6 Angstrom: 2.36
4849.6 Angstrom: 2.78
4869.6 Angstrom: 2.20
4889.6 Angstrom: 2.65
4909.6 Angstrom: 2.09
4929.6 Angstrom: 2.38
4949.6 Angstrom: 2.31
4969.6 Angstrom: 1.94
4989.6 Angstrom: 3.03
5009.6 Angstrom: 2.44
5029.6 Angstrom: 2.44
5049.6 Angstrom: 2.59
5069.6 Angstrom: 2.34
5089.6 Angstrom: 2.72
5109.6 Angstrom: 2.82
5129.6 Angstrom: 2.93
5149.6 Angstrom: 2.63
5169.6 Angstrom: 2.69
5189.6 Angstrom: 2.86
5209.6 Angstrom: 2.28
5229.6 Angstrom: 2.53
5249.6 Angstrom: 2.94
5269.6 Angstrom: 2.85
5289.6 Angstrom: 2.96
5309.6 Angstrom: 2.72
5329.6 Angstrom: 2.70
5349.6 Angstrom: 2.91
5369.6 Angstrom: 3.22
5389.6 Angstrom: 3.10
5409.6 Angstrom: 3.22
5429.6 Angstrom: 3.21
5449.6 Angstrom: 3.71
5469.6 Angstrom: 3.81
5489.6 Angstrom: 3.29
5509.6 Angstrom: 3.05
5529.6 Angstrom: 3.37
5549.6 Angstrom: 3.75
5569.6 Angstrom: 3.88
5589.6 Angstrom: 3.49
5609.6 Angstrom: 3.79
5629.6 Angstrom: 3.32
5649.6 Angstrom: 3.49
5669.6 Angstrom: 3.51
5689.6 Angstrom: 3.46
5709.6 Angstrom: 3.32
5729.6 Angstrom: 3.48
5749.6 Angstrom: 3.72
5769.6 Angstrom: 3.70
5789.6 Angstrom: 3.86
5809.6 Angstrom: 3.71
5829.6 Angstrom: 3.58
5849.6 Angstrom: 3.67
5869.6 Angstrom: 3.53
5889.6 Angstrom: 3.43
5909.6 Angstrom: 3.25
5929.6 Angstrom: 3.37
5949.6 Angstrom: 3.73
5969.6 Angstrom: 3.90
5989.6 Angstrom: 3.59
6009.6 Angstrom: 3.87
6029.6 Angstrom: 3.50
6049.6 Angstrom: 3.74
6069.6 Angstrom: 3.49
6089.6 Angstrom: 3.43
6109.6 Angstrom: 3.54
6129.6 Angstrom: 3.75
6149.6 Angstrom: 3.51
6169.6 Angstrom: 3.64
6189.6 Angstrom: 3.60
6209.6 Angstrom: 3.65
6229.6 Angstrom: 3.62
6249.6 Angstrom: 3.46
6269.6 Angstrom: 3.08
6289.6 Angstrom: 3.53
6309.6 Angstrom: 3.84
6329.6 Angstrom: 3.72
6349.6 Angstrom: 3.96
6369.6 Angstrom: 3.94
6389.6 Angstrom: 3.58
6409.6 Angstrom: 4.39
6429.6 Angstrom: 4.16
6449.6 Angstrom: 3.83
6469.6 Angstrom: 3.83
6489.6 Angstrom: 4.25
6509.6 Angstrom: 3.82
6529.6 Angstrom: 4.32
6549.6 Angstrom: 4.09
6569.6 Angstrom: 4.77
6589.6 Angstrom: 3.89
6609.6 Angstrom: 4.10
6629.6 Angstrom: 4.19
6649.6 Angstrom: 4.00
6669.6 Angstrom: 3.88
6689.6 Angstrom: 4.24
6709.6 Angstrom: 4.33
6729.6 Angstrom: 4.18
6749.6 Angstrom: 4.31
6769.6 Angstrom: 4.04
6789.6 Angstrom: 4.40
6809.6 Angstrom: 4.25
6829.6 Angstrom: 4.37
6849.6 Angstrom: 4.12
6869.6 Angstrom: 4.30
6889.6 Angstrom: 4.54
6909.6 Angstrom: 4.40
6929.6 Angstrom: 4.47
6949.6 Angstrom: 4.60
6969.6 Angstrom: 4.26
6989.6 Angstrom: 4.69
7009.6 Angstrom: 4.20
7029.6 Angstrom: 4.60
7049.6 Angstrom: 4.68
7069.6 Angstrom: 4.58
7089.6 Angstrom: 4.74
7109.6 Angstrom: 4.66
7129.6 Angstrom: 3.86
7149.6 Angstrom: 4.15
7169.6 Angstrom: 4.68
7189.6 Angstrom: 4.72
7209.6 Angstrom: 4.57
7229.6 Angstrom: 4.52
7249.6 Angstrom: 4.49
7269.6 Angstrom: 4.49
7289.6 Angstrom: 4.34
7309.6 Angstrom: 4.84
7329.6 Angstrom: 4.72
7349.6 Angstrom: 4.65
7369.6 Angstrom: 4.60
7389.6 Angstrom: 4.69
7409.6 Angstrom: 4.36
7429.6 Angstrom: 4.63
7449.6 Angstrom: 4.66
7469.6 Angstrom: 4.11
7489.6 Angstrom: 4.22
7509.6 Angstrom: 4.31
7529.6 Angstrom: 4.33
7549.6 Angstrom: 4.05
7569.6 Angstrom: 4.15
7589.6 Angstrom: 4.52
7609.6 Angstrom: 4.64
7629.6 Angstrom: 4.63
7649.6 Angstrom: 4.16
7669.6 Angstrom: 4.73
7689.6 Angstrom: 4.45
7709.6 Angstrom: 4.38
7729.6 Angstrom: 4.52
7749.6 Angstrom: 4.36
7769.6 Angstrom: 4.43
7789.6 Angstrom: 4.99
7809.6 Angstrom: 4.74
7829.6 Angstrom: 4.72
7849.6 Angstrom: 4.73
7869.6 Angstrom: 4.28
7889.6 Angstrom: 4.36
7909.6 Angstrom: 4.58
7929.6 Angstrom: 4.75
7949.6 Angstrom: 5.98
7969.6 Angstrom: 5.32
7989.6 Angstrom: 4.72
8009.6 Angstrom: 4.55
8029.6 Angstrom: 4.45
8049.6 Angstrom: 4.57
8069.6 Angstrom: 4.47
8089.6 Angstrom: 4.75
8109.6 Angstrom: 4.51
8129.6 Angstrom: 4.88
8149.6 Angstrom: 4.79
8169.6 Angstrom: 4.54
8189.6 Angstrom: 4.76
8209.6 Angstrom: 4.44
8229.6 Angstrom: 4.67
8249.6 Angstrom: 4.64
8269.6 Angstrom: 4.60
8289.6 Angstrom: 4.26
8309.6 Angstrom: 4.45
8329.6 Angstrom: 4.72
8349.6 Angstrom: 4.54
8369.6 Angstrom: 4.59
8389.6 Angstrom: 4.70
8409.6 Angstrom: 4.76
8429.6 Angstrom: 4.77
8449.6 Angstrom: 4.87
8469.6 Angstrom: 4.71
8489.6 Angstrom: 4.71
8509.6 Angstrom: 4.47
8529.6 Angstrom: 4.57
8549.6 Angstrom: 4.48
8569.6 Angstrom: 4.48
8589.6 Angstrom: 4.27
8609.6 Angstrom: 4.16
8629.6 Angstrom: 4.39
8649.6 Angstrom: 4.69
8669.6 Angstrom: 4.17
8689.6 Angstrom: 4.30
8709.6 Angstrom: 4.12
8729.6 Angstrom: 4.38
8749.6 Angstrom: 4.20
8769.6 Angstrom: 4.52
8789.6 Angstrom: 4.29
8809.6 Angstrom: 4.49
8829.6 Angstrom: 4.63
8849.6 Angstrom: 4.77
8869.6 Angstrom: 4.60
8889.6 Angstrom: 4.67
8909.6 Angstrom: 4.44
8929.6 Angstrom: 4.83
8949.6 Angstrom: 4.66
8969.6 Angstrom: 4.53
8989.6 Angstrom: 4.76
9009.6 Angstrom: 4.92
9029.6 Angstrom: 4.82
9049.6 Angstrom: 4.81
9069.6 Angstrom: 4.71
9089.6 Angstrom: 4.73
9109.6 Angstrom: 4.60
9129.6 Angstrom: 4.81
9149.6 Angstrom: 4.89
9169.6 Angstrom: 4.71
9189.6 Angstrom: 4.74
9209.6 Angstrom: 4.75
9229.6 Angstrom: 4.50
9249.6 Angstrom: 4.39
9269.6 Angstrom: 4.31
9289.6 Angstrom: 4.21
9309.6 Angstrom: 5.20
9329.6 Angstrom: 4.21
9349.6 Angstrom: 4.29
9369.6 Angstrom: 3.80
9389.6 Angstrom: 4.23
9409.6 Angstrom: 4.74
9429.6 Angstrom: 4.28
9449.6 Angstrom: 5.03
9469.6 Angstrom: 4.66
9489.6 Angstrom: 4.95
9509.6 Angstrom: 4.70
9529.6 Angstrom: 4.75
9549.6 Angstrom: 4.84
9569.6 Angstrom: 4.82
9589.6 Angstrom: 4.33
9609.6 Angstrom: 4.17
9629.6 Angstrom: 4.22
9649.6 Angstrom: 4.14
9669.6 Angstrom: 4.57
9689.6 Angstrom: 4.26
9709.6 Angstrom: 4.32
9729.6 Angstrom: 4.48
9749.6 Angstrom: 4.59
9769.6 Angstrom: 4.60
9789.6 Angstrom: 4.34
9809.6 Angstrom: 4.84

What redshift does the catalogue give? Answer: 0.211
